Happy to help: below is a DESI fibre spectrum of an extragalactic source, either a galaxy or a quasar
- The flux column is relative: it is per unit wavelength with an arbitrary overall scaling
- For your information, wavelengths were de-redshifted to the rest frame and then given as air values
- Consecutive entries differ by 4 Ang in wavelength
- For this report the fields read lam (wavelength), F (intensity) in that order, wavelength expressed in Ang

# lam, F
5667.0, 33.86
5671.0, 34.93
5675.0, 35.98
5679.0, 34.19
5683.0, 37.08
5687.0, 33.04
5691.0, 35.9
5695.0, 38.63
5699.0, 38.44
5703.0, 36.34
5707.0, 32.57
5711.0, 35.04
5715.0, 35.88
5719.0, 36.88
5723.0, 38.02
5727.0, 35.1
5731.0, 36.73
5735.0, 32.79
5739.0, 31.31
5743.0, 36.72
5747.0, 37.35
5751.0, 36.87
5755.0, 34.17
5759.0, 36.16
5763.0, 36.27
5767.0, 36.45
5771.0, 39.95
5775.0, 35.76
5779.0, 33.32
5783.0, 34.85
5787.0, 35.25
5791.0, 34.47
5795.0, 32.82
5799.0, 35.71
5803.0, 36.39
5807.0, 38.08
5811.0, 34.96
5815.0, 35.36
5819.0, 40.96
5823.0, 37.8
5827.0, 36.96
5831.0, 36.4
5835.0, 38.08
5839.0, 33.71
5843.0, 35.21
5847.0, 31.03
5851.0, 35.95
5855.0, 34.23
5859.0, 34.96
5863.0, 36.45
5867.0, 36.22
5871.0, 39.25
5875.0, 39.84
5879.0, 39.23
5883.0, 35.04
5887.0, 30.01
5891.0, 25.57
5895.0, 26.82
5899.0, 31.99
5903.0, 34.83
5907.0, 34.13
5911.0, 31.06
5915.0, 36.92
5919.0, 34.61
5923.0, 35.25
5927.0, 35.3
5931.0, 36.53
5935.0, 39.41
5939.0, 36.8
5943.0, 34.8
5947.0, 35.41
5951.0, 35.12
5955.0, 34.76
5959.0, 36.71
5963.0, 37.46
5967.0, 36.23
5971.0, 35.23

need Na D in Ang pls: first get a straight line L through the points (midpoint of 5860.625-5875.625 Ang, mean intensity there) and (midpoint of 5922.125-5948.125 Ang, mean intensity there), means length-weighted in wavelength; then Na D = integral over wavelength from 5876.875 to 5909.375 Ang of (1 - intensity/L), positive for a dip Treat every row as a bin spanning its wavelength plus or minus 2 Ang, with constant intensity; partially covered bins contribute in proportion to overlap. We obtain 4.3 Ang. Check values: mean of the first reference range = 37.7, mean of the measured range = 32.2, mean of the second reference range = 36.3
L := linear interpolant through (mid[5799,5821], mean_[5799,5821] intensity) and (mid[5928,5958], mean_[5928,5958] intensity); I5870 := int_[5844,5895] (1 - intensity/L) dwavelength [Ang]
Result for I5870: 2.9 Ang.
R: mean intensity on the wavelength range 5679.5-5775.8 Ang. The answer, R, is 36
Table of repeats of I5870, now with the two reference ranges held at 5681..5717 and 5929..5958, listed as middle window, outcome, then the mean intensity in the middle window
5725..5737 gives 0.35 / 34.9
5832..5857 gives 0.88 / 34.8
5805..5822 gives -0.64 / 37.4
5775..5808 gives 0.84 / 35.1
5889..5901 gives 2.65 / 28.1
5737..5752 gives 0.19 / 35.5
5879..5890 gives 0.90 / 33.1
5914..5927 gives 0.24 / 35.4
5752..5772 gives -0.28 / 36.4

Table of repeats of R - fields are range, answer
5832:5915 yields 34.3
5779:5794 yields 34.5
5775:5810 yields 35.1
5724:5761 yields 35.3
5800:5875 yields 36.3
